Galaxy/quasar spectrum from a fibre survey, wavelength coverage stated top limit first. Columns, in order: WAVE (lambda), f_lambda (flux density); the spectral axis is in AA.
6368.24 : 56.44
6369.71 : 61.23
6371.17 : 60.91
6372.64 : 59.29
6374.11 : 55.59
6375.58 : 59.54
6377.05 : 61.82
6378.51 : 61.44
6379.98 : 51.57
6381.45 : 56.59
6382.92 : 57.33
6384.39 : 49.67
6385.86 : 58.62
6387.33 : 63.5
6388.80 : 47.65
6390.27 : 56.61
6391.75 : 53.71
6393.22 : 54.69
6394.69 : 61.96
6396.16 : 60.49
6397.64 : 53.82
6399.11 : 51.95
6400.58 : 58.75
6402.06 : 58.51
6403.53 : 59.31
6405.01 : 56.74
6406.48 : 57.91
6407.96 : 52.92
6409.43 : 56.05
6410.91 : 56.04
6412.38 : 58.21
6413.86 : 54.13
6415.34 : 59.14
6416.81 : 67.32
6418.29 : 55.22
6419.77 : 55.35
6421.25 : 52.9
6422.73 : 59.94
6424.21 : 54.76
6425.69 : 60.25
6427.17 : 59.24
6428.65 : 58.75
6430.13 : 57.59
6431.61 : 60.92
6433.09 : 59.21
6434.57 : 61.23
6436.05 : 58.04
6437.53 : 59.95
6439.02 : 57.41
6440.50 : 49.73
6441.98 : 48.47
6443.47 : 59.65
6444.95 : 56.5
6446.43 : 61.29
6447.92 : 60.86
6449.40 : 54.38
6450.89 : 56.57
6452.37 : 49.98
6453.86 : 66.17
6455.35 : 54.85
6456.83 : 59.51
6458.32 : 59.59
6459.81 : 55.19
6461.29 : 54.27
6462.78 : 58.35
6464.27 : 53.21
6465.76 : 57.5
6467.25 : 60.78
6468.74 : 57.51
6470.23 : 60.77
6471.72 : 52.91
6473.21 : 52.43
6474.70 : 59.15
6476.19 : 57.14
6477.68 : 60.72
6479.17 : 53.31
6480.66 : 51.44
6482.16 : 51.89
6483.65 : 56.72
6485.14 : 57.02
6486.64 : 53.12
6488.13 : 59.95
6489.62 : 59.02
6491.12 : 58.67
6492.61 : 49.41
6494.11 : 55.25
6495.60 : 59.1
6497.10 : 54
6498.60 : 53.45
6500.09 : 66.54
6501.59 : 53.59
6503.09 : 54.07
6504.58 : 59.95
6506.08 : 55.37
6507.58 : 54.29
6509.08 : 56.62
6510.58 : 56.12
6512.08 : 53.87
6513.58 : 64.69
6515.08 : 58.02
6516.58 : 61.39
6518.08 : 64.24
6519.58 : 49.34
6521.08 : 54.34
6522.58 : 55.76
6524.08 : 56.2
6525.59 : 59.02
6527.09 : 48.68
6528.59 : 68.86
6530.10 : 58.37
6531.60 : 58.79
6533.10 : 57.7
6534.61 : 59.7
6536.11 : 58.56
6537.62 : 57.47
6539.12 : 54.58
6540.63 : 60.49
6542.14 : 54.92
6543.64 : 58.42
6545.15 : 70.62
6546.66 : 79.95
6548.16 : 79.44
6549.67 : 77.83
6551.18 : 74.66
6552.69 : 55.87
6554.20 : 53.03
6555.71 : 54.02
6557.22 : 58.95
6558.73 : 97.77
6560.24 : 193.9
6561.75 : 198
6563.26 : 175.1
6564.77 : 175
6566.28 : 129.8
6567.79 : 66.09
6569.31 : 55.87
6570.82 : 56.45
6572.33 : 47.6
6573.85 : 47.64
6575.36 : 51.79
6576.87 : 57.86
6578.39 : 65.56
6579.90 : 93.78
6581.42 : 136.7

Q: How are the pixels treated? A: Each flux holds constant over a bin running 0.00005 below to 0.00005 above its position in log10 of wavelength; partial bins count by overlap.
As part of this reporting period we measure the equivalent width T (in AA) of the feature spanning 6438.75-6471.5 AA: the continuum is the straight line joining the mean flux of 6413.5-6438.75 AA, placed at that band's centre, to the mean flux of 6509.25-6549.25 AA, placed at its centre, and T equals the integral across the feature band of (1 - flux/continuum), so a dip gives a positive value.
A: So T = 1.16 AA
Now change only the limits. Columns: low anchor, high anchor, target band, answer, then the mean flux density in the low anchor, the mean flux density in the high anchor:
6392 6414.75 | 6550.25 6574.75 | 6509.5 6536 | 8.7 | 56.7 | 95.8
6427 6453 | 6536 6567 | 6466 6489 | 4.2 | 57.2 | 92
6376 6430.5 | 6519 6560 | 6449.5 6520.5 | 5.0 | 57.1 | 63.7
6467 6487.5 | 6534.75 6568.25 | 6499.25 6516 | 2.9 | 56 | 89.9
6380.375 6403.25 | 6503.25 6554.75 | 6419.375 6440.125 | -0.3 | 56.2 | 60.2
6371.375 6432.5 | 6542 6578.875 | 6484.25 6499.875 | 3.7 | 57.2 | 86.1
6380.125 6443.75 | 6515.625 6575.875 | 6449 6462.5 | 1.3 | 56.9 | 75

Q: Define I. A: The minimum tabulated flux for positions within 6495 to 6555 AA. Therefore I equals 48.68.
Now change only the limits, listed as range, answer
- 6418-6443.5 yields 48.47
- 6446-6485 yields 49.98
